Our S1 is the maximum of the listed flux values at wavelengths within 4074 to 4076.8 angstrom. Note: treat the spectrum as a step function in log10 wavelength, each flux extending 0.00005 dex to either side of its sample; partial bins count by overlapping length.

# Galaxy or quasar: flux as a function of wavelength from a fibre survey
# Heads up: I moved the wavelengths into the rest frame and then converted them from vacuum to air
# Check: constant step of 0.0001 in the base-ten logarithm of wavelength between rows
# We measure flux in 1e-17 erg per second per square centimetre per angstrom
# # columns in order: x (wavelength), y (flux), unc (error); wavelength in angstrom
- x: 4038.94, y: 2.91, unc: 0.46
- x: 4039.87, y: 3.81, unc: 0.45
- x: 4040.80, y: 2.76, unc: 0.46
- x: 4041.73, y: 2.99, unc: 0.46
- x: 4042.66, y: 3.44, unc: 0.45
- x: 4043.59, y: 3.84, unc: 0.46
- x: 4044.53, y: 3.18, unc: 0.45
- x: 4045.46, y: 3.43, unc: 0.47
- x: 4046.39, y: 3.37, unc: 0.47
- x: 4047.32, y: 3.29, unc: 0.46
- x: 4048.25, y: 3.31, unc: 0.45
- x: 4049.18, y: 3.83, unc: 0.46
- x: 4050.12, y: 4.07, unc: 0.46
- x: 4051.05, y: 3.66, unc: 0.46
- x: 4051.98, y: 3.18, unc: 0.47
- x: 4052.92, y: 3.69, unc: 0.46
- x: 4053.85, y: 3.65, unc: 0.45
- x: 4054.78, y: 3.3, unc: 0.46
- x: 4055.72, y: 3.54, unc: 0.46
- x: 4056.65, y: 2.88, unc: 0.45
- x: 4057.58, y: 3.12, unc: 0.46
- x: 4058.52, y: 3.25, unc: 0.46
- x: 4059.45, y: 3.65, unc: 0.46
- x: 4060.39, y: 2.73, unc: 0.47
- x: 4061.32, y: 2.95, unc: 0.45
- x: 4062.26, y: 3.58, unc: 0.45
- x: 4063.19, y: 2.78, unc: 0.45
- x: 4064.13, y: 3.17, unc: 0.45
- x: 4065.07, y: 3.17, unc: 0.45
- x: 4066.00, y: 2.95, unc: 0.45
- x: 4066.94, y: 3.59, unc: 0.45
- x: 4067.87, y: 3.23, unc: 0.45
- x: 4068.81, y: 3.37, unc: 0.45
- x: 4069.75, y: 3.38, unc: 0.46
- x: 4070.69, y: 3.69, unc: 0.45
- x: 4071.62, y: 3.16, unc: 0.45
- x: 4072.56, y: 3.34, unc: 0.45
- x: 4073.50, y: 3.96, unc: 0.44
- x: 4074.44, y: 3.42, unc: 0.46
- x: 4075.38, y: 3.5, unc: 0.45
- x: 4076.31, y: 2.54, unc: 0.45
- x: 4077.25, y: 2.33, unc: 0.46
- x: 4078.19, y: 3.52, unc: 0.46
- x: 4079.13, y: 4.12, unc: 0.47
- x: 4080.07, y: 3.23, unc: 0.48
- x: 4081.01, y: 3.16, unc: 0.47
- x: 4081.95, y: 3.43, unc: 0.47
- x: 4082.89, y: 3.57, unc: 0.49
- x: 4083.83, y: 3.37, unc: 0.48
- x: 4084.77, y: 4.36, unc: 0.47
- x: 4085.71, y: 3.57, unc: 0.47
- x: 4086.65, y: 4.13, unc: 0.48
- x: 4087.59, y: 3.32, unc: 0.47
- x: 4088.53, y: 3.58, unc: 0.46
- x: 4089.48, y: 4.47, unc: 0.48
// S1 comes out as 3.5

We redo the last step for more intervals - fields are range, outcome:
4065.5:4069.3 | 3.59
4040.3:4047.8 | 3.84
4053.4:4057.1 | 3.65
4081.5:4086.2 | 4.36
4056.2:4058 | 3.12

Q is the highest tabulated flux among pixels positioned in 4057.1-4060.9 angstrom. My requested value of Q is 3.65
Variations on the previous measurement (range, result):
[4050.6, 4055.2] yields 3.69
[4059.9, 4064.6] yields 3.58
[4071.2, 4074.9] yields 3.96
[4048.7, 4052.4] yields 4.07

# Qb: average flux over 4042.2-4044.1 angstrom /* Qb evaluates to 3.62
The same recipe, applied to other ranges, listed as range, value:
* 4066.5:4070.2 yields 3.39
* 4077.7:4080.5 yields 3.62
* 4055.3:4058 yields 3.18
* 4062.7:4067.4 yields 3.13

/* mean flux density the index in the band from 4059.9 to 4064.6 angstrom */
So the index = 3.04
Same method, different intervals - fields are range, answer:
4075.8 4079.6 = 3.14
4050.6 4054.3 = 3.54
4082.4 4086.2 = 3.72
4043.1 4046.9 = 3.45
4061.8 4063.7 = 3.18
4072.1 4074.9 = 3.57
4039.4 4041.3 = 3.28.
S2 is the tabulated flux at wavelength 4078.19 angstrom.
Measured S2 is 3.52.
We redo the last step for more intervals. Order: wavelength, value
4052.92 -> 3.69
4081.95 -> 3.43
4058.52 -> 3.25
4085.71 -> 3.57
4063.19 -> 2.78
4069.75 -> 3.38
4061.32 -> 2.95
